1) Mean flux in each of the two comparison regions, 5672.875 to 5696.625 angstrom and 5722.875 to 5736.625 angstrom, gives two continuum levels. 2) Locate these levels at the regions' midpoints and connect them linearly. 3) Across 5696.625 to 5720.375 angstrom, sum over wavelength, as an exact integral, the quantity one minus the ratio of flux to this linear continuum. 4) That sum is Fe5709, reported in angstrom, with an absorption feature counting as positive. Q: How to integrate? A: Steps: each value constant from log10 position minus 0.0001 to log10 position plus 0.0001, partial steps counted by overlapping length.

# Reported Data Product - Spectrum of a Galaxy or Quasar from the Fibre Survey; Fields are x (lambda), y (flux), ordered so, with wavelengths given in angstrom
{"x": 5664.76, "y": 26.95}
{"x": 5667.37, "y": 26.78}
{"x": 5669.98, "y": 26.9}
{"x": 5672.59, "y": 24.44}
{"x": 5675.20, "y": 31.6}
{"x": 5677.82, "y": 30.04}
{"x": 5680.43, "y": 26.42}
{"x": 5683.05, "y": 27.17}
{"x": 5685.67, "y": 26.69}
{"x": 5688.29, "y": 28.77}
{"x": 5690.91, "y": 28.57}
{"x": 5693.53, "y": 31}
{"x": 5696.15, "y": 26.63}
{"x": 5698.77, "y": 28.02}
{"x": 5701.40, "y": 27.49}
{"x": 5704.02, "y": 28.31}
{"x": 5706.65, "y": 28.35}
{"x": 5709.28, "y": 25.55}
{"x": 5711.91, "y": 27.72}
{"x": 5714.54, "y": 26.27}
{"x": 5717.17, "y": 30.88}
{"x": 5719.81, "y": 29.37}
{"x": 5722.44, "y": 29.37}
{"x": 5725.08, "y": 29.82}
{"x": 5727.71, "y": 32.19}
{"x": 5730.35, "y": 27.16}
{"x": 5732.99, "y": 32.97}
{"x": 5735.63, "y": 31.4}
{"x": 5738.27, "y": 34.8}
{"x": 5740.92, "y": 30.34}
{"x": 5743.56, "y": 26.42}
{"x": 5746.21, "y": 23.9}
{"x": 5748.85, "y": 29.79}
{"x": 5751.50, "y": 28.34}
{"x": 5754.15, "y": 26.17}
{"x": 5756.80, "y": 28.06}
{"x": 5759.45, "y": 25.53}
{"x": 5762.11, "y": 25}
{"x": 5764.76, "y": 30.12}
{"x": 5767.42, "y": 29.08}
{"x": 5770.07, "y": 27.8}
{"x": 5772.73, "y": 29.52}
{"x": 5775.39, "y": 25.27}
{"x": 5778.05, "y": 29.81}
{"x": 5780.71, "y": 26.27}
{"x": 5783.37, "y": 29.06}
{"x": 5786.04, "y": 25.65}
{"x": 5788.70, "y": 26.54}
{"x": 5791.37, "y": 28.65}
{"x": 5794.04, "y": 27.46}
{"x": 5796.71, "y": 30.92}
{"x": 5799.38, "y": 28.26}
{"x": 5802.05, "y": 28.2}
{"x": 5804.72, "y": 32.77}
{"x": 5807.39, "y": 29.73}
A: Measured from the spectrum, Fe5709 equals 1.3 angstrom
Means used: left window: 28.4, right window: 30.6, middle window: 27.9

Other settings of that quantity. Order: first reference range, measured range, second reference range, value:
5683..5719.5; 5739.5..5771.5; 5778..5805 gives 0.69 angstrom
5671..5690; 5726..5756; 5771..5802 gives -1.58 angstrom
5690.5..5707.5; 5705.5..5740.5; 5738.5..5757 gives -1.94 angstrom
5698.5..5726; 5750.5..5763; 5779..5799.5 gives 0.62 angstrom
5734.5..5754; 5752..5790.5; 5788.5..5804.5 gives 1.95 angstrom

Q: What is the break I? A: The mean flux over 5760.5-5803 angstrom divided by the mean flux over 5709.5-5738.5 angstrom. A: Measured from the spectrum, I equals 0.94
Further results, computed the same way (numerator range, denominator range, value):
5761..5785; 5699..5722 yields 1.00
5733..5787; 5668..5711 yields 1.01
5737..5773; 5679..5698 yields 1.01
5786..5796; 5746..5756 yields 1.00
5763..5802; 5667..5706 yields 1.01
